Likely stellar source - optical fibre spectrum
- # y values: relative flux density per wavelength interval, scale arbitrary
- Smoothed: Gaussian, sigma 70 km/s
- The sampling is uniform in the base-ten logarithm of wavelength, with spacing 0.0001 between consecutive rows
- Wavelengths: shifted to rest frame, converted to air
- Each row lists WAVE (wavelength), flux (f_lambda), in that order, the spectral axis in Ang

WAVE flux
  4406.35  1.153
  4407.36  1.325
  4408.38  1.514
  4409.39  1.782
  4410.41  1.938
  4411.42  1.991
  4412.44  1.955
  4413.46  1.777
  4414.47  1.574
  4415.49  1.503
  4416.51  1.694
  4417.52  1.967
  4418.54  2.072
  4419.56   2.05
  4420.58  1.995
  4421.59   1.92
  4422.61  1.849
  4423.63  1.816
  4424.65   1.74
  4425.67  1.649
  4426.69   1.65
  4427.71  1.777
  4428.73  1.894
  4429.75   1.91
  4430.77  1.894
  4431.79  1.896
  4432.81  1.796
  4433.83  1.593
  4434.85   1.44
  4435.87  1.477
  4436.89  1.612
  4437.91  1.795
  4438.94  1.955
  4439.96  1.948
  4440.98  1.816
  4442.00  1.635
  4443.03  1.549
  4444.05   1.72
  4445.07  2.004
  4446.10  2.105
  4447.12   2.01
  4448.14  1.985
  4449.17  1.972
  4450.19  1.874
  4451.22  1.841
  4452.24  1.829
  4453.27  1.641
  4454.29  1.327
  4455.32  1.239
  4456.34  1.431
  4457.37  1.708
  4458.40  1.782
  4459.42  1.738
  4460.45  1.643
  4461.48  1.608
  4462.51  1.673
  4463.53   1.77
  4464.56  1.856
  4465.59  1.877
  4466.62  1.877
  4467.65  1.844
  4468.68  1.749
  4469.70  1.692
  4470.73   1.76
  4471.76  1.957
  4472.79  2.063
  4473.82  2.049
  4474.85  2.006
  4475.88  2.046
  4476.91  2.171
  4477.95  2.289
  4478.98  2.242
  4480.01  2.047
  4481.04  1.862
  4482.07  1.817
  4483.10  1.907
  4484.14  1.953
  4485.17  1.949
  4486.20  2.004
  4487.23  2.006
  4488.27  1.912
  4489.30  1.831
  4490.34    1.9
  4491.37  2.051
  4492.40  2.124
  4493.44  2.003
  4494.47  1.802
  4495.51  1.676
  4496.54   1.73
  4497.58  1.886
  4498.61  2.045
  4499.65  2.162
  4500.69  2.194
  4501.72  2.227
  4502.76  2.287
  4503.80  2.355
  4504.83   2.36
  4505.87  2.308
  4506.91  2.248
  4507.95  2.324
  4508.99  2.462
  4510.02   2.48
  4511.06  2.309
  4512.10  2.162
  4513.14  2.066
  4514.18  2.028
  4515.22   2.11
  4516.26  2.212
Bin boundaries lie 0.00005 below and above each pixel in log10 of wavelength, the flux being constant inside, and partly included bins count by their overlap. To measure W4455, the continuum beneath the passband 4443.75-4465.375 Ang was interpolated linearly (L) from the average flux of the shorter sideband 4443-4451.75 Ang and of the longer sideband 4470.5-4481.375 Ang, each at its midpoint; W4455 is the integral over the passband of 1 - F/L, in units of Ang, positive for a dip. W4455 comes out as 2.2 Ang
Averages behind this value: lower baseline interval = 1.92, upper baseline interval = 2.05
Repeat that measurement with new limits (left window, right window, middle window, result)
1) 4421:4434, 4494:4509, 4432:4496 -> 4.2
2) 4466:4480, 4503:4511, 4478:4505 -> 2.1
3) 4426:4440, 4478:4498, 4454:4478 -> 1.0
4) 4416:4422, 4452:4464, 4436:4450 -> -0.8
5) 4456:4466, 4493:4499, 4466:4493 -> -2.7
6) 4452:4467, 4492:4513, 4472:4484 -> -1.1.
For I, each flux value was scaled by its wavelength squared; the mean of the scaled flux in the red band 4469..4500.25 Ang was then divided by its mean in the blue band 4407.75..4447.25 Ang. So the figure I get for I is 1.1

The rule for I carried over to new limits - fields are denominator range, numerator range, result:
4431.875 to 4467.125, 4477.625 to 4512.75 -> 1.22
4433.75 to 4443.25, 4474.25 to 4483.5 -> 1.23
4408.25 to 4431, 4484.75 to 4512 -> 1.19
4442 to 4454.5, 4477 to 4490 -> 1.11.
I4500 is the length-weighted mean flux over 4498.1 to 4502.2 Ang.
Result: 2.16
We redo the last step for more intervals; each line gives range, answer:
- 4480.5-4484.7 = 1.89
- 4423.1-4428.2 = 1.72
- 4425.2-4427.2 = 1.65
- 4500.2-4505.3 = 2.29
